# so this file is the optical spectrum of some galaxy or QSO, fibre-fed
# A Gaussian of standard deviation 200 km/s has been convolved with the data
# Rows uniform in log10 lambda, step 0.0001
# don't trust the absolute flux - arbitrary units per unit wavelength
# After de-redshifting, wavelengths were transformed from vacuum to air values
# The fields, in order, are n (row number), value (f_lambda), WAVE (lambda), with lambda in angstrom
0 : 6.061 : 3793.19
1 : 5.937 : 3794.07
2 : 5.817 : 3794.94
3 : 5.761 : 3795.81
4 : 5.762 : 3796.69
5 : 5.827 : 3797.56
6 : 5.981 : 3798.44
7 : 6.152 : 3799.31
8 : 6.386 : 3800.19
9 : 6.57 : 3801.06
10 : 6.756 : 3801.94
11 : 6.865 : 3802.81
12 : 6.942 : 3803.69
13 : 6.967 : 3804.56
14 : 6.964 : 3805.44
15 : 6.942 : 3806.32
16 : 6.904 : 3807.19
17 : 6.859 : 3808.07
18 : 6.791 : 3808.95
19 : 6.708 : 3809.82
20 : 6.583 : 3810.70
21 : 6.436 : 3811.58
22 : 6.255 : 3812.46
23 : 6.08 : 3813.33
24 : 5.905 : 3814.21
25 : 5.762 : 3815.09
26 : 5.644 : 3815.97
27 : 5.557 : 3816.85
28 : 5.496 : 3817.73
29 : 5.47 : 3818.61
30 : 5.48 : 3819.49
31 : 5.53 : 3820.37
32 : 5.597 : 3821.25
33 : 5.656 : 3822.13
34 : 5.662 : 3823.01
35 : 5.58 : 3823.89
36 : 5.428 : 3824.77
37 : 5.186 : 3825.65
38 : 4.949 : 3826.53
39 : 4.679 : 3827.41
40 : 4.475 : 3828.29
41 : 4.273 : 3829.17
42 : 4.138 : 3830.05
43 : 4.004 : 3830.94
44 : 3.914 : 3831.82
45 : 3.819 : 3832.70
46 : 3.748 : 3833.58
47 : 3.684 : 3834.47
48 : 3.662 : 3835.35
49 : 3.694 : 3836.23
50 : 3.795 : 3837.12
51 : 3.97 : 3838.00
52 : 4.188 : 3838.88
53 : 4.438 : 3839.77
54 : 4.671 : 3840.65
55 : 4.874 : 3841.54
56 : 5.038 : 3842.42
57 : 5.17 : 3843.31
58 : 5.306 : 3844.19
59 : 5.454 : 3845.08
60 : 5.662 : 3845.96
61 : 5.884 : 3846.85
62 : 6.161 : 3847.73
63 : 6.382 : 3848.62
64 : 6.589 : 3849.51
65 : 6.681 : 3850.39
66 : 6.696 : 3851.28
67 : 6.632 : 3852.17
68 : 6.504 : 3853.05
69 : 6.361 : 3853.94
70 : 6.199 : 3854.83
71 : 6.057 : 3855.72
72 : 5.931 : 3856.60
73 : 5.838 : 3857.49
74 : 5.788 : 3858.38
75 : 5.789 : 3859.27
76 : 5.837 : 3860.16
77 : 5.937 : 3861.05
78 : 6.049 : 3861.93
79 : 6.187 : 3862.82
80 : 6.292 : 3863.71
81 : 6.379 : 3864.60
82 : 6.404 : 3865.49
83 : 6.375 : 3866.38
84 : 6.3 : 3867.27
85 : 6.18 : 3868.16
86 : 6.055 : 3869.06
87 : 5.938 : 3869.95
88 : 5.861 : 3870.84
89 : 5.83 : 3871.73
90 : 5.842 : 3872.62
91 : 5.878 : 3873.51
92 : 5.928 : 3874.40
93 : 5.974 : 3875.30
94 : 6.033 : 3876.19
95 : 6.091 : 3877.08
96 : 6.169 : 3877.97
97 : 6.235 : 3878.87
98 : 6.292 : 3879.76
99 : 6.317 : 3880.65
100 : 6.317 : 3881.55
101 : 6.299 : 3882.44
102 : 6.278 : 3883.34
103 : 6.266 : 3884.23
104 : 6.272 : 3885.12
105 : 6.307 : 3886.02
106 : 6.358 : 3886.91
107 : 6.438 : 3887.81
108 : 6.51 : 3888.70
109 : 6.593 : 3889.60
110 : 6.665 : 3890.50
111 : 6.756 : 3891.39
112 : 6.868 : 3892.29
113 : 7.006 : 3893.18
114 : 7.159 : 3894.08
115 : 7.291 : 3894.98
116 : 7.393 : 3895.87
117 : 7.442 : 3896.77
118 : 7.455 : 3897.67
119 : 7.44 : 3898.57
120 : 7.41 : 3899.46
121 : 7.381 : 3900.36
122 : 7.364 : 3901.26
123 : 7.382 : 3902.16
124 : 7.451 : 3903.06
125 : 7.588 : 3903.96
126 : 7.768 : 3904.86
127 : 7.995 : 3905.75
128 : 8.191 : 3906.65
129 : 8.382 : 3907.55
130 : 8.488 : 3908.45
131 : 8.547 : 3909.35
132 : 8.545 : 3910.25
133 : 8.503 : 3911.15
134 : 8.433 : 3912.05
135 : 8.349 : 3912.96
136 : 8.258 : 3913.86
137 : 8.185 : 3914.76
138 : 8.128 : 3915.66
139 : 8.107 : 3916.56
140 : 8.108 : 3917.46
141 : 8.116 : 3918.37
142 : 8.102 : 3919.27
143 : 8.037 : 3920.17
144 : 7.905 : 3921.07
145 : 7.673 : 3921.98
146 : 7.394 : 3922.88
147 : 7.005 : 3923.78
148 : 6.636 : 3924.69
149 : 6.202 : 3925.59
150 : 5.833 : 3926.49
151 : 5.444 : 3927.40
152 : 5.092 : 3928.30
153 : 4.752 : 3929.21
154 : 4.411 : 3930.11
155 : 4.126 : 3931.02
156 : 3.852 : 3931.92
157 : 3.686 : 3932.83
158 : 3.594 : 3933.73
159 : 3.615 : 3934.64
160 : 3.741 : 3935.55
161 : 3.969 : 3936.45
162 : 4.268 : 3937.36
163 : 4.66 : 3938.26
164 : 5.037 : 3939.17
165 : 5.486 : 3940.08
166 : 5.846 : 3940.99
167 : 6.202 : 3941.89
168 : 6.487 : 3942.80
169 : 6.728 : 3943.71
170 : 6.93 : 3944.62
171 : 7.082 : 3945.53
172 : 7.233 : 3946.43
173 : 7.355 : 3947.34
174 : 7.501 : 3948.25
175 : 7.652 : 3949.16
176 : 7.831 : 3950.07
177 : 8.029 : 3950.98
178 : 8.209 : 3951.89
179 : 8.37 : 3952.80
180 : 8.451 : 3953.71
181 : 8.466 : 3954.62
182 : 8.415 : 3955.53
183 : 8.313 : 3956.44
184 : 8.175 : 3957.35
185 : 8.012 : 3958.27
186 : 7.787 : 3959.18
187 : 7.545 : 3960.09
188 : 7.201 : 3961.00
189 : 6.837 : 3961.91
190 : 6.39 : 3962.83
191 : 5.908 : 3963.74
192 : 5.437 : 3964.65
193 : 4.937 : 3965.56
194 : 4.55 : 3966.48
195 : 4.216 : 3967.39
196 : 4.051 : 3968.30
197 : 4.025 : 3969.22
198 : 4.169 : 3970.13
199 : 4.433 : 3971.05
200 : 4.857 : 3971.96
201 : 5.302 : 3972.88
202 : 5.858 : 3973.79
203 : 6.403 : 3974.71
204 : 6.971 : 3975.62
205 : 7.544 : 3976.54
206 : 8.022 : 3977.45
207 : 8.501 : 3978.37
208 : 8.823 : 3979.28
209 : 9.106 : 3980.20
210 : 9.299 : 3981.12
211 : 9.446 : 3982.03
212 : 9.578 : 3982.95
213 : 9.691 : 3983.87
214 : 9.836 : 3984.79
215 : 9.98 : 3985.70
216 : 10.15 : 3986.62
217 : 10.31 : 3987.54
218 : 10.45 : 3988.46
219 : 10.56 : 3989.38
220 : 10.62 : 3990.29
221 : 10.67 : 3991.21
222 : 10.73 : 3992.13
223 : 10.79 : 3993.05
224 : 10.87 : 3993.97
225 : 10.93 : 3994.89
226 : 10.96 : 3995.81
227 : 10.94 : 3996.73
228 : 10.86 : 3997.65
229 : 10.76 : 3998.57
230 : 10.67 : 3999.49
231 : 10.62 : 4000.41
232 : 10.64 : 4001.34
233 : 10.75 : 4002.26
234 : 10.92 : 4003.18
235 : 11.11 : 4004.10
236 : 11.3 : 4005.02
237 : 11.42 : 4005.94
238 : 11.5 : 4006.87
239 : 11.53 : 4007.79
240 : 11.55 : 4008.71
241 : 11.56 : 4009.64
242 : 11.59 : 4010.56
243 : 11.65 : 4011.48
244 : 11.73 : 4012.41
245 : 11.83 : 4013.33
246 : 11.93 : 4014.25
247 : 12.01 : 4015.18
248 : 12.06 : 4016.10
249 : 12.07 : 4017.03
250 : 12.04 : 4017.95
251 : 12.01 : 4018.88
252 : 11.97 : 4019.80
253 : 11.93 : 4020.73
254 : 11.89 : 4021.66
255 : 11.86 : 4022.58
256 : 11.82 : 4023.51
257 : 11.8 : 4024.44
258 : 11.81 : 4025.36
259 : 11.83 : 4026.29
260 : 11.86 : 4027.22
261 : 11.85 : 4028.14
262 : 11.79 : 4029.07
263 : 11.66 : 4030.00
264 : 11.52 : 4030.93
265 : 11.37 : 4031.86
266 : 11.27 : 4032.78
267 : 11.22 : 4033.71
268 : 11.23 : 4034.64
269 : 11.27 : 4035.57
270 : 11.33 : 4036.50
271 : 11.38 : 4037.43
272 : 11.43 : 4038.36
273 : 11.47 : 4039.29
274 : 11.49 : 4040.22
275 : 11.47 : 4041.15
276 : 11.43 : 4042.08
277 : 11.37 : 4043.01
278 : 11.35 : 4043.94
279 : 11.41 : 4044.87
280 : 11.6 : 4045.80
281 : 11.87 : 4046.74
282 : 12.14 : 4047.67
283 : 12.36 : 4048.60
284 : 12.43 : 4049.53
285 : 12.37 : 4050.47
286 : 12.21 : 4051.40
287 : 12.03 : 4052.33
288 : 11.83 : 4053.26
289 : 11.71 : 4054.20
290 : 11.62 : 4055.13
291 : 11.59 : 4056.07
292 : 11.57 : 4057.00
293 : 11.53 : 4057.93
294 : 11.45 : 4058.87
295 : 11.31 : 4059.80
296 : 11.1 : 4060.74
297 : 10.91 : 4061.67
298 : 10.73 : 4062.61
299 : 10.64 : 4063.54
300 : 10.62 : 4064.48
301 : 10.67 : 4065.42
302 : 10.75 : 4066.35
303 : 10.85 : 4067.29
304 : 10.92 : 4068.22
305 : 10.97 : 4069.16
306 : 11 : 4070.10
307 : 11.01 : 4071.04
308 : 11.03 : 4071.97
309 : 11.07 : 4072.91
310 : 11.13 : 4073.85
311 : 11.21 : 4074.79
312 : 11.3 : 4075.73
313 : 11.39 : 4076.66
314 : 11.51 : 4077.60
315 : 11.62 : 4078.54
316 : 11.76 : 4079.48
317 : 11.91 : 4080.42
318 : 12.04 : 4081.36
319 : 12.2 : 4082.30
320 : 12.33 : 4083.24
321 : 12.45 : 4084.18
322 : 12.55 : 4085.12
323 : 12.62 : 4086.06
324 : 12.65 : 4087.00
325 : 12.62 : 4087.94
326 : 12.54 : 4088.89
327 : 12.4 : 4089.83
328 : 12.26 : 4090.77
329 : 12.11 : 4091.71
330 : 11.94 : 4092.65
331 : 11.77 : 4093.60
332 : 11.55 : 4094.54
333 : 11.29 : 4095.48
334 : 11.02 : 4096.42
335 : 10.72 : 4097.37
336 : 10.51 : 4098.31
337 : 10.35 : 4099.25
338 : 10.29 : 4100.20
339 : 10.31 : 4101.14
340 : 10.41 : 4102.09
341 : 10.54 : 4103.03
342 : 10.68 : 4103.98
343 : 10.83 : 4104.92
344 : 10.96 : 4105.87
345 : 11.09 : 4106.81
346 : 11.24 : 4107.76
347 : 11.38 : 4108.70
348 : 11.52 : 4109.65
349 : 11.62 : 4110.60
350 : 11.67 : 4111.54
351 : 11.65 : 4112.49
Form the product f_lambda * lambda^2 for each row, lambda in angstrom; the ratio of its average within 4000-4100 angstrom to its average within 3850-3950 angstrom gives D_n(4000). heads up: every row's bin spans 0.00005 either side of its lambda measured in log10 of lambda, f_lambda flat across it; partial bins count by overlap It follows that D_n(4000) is 1.90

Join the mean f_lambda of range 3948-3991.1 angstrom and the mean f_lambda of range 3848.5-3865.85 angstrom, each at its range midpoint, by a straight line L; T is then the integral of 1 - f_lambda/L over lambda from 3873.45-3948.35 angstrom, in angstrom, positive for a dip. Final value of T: 2.3 angstrom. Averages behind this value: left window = 6.22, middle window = 6.65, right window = 7.61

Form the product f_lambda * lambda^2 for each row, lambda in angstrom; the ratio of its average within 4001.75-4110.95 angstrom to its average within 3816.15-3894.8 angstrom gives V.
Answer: 2.24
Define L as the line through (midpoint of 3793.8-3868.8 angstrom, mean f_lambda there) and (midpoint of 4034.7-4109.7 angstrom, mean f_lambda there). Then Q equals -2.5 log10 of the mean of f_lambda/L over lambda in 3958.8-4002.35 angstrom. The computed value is 0.13 mag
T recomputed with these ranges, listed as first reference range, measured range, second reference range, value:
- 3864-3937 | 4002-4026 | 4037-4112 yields -4.7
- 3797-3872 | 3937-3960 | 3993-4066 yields 4.9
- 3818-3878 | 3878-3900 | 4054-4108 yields -0.7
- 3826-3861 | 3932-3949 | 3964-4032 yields 5.5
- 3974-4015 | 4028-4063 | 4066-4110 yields -2.1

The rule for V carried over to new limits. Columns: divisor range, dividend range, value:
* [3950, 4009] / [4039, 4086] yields 1.39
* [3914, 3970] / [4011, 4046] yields 1.90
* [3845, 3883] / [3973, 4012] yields 1.76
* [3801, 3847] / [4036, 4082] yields 2.40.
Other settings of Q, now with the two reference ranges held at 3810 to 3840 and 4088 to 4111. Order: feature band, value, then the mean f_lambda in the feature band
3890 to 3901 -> -0.09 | 7.19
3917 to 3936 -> 0.23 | 5.87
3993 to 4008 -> -0.22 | 11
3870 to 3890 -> 0.01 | 6.18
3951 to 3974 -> 0.25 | 6.43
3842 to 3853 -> -0.09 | 5.99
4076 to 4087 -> -0.12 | 12.1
